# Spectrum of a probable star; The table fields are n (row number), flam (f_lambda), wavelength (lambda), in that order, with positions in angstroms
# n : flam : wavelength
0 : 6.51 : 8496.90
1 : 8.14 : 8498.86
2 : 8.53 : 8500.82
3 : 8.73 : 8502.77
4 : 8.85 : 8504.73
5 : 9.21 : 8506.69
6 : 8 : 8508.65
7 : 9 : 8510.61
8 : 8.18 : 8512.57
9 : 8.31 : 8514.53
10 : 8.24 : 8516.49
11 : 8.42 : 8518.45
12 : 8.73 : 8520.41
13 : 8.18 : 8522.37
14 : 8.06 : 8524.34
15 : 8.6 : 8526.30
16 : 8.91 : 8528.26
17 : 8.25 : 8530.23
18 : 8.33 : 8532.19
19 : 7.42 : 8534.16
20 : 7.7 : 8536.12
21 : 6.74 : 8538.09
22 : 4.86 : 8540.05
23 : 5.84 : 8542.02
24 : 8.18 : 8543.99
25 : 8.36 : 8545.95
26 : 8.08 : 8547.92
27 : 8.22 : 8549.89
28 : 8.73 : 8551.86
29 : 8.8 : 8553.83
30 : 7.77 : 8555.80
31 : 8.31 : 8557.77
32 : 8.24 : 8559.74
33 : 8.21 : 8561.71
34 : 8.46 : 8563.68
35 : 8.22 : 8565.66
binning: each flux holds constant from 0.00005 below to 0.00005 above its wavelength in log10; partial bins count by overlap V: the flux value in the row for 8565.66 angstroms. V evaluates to 8.22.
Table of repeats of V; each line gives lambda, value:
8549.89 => 8.22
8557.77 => 8.31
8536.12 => 7.7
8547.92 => 8.08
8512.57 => 8.18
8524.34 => 8.06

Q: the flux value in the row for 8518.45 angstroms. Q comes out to 8.42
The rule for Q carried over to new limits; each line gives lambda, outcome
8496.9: 6.51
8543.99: 8.18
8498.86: 8.14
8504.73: 8.85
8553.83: 8.8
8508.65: 8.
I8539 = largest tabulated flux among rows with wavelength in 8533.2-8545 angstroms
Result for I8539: 8.18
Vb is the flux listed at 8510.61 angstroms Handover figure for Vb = 9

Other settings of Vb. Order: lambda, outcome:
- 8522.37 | 8.18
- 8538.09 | 6.74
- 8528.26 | 8.91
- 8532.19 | 8.33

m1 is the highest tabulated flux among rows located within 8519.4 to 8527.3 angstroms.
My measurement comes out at 8.73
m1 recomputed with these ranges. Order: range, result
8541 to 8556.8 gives 8.8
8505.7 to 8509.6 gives 9.21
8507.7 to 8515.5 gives 9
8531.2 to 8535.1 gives 8.33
